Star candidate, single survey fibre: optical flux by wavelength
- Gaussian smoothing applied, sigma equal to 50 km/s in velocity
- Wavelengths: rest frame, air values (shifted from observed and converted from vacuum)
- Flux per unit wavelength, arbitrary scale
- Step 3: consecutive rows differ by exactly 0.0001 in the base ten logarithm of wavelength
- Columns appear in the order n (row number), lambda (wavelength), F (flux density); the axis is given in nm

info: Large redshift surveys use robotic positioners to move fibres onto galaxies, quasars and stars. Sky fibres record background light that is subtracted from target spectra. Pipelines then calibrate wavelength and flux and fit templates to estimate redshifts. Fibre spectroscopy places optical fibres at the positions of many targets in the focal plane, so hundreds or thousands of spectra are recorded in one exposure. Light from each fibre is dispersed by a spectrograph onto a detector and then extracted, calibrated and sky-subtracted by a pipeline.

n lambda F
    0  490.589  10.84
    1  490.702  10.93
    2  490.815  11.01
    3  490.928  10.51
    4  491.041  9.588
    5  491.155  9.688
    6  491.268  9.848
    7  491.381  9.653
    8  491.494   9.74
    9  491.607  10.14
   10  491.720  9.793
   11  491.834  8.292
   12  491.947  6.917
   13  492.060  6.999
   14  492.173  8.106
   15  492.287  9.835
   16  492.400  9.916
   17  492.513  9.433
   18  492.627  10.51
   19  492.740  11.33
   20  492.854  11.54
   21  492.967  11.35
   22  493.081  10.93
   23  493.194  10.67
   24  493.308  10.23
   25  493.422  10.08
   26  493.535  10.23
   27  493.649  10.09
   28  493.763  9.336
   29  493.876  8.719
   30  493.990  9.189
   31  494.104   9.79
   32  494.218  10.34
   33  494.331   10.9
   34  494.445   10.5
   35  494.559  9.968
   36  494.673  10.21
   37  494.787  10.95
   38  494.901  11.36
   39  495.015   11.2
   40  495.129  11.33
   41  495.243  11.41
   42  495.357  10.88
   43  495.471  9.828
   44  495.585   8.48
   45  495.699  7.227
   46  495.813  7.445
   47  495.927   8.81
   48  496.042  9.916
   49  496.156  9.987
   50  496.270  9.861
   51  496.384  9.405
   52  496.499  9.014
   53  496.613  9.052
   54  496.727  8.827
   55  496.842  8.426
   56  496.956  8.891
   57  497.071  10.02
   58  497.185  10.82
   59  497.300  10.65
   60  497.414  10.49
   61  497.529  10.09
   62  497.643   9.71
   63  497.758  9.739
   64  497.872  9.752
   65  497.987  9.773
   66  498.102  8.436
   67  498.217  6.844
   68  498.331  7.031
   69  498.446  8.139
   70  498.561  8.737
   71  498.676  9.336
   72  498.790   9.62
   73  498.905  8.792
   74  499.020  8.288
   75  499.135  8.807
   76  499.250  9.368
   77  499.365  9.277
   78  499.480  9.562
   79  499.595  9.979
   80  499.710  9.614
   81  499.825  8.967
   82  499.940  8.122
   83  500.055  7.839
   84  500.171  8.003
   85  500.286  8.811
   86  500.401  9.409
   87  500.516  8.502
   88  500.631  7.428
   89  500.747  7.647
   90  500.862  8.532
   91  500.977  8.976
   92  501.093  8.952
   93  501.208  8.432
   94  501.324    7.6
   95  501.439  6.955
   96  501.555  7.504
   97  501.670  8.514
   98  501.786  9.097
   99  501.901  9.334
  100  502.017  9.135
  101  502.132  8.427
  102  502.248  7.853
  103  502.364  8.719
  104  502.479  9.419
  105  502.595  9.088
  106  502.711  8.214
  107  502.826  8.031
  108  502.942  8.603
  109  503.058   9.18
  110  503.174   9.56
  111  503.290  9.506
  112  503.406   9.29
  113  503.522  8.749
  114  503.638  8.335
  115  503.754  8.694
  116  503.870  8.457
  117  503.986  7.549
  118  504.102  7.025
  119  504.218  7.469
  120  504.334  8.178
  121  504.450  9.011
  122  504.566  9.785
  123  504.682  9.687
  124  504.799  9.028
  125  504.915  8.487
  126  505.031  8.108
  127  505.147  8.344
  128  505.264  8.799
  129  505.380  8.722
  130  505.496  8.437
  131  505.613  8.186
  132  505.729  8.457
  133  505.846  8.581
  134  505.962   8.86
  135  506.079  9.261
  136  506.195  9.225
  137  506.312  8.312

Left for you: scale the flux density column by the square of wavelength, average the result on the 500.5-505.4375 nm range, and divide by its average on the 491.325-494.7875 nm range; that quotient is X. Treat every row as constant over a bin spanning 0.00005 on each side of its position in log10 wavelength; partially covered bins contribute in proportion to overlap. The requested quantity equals 0.90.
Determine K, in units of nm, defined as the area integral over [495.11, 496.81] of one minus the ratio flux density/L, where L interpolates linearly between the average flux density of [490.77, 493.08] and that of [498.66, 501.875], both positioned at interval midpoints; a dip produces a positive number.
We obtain -0.03 nm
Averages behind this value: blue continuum 9.73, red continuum 8.64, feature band 9.37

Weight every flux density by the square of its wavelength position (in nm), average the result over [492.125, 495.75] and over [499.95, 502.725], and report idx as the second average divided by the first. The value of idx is 0.85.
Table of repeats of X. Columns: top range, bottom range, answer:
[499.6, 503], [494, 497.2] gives 0.89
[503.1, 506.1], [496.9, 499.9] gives 0.96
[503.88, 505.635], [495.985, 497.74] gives 0.90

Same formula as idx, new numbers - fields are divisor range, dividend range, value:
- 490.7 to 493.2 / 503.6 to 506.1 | 0.91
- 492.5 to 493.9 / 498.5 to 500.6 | 0.88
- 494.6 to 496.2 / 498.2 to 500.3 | 0.89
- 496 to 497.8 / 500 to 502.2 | 0.88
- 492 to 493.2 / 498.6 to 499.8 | 0.95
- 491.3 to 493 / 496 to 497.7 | 1.03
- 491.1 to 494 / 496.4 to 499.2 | 0.96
